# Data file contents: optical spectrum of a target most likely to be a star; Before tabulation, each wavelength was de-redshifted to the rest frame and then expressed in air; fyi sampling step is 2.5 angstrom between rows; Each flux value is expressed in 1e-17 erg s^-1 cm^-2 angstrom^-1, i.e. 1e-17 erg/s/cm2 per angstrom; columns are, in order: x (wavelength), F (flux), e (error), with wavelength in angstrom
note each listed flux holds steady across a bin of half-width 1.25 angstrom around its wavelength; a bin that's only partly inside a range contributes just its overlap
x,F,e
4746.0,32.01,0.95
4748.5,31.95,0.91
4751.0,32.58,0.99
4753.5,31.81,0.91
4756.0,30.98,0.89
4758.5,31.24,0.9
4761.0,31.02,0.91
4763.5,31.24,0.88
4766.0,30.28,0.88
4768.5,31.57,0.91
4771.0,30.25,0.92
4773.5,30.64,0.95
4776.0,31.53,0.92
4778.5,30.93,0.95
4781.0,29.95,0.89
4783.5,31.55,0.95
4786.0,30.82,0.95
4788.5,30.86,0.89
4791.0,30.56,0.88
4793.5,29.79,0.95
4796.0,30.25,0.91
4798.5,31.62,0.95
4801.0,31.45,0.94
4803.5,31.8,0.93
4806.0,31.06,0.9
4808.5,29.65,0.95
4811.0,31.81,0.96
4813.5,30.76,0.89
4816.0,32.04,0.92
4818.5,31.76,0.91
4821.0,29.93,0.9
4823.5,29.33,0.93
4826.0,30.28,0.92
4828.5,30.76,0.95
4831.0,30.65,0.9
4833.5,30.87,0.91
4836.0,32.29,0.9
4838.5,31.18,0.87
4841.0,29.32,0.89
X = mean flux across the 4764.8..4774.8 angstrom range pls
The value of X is 30.7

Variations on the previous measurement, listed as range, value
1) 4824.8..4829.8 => 30.5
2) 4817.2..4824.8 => 30.4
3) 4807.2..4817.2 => 31.1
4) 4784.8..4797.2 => 30.5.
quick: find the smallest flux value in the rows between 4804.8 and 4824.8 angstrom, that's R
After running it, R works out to 29.33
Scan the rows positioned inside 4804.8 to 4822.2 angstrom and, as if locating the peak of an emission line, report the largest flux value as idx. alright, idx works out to 32.04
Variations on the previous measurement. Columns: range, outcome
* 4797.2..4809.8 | 31.8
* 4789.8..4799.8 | 31.62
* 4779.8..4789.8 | 31.55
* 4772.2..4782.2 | 31.53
